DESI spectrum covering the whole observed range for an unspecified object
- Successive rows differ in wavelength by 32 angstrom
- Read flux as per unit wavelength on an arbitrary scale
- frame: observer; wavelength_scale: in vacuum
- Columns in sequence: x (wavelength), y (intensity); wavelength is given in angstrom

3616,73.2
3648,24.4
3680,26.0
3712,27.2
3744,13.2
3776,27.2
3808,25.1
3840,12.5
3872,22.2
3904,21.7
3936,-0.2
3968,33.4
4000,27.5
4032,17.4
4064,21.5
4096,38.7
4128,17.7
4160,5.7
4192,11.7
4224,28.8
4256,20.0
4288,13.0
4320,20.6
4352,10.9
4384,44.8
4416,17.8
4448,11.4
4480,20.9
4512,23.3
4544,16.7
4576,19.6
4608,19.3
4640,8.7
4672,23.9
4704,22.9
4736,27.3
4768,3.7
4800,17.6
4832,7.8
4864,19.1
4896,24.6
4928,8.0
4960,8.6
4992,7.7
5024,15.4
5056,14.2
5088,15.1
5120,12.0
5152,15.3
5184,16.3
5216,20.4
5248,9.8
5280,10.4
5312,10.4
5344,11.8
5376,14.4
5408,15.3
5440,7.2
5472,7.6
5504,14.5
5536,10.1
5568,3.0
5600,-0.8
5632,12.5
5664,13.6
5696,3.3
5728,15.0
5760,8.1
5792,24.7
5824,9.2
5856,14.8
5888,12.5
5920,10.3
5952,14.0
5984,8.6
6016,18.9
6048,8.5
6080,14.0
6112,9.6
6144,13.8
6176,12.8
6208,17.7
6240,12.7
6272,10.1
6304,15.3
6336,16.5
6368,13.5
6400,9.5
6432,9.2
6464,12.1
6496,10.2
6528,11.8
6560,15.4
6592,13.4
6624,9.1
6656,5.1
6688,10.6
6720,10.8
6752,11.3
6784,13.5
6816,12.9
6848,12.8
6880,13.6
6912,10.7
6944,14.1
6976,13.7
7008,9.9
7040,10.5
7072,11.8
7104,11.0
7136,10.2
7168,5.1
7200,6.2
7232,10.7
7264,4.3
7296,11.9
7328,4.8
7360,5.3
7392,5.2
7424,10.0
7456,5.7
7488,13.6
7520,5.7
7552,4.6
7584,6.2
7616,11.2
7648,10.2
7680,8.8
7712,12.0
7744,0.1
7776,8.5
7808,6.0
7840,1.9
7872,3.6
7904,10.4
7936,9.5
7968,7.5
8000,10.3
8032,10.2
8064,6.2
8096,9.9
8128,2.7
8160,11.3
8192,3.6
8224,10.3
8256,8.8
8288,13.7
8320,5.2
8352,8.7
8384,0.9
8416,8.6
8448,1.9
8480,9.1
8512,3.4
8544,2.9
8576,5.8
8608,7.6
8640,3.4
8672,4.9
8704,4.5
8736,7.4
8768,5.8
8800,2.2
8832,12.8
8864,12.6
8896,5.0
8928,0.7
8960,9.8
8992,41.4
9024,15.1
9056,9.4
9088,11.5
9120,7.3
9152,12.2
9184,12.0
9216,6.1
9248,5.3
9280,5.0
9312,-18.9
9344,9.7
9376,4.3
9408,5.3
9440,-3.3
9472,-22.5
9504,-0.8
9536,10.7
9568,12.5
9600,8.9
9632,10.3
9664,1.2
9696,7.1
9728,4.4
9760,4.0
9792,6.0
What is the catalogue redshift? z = 1.41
